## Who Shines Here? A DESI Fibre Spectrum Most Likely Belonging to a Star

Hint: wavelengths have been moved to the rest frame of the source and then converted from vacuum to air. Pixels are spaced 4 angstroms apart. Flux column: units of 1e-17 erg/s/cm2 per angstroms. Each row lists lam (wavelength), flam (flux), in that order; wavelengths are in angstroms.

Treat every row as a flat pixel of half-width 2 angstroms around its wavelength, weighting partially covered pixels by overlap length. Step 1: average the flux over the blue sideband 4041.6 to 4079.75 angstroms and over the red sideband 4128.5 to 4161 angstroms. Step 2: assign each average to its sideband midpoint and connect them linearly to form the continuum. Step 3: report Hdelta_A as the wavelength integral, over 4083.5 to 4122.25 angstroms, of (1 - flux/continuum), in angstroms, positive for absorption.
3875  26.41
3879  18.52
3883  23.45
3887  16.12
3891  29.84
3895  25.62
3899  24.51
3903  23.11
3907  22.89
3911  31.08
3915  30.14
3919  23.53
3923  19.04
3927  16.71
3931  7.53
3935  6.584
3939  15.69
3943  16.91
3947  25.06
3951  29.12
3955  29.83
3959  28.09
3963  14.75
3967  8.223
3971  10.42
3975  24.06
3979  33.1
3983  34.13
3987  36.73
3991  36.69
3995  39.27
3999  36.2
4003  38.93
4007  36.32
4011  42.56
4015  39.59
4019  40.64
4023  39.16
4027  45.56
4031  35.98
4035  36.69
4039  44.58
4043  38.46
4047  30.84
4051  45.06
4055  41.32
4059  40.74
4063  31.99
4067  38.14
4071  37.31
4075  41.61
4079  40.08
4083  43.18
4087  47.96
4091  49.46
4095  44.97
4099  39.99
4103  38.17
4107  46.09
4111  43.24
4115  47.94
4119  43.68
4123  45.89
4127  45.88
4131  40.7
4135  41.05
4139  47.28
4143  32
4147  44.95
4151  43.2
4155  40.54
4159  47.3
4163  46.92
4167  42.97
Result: -4.1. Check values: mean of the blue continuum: 38.5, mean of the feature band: 44.6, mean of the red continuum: 42.2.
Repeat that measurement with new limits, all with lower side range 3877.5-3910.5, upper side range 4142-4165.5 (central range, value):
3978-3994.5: -2.87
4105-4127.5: -2.97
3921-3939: 9.14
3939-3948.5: 2.64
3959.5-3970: 5.46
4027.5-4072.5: -4.40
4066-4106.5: -4.76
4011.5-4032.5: -4.72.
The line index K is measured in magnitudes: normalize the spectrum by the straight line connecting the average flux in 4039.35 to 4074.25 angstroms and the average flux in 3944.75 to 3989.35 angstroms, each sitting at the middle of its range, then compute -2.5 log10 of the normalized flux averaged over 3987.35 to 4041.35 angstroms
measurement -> -0.23 mag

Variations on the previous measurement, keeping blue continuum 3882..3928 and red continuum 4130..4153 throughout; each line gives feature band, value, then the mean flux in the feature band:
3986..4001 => -0.21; 37.3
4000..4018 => -0.23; 39.2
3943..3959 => 0.03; 26.6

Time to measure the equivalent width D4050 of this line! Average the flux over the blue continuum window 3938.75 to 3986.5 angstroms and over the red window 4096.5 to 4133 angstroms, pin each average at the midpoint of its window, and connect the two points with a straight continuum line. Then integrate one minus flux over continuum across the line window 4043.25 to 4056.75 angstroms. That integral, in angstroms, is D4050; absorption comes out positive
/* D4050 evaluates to -1.58 angstroms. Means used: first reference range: 23.1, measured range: 39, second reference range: 43.5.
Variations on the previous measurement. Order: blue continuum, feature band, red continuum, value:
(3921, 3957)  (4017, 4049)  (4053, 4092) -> -4.5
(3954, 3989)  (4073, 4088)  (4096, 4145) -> -2.0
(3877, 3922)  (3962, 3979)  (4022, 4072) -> 8.1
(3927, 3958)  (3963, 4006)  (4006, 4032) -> 3.0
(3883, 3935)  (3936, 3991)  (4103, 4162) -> 7.3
